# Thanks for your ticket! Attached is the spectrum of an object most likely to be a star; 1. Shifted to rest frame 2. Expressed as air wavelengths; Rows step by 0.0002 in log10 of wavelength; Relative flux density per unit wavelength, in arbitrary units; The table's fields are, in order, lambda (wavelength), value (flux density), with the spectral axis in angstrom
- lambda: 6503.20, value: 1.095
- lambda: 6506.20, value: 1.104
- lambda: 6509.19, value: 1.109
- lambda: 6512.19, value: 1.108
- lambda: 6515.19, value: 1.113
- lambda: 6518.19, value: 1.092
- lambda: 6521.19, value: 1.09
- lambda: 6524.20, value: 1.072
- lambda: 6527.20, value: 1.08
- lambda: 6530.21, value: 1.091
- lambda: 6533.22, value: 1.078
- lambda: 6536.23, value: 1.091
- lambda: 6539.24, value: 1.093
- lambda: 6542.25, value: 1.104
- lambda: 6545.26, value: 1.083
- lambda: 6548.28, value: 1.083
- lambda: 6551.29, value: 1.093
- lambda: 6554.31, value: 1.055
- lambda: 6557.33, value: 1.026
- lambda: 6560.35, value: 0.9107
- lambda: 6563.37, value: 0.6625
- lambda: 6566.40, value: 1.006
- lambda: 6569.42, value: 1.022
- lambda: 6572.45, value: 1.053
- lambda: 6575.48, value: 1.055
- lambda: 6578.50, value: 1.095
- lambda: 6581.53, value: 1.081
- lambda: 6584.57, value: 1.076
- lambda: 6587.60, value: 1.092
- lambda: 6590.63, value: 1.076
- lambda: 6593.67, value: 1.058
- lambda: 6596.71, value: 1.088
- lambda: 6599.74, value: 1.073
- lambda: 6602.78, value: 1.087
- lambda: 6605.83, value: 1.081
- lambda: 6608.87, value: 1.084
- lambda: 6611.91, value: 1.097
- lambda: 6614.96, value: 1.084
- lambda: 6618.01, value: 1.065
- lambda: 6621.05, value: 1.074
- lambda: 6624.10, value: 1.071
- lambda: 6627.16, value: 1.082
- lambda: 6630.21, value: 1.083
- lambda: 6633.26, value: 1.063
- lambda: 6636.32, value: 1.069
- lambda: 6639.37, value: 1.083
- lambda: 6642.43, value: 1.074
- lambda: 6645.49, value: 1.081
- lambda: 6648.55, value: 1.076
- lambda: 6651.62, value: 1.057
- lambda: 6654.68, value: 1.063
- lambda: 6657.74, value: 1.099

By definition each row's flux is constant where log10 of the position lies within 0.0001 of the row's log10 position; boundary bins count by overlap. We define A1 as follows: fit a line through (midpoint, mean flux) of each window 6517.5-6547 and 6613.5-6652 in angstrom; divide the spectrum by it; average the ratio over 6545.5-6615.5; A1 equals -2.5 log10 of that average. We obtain 0.04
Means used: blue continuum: 1.09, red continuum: 1.07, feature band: 1.05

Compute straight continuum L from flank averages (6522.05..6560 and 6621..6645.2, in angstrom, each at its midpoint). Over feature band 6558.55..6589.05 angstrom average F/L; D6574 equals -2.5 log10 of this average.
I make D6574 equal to 0.07 mag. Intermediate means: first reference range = 1.07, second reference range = 1.08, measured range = 1.01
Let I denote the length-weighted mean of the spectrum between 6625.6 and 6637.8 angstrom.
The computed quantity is 1.07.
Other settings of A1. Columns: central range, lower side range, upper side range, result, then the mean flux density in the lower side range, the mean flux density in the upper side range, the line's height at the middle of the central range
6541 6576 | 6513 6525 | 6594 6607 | 0.08 mag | 1.09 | 1.08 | 1.09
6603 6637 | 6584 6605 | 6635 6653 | 0.00 mag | 1.08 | 1.07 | 1.08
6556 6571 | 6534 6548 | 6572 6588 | 0.17 mag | 1.09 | 1.08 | 1.08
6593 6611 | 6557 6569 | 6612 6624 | -0.06 mag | 0.9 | 1.08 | 1.03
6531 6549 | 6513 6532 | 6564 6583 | -0.02 mag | 1.09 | 1.03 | 1.07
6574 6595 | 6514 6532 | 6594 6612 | 0.01 mag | 1.09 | 1.08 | 1.08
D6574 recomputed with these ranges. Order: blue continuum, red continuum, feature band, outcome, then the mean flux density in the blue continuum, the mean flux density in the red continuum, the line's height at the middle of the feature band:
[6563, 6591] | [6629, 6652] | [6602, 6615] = -0.03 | 1.03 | 1.07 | 1.05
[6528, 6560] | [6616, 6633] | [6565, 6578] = 0.04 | 1.07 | 1.07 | 1.07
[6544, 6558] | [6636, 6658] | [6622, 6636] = 0.00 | 1.07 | 1.07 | 1.07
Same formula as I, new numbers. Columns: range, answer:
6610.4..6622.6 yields 1.08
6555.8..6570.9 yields 0.925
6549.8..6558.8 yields 1.06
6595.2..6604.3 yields 1.08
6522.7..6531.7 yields 1.08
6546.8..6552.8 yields 1.09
